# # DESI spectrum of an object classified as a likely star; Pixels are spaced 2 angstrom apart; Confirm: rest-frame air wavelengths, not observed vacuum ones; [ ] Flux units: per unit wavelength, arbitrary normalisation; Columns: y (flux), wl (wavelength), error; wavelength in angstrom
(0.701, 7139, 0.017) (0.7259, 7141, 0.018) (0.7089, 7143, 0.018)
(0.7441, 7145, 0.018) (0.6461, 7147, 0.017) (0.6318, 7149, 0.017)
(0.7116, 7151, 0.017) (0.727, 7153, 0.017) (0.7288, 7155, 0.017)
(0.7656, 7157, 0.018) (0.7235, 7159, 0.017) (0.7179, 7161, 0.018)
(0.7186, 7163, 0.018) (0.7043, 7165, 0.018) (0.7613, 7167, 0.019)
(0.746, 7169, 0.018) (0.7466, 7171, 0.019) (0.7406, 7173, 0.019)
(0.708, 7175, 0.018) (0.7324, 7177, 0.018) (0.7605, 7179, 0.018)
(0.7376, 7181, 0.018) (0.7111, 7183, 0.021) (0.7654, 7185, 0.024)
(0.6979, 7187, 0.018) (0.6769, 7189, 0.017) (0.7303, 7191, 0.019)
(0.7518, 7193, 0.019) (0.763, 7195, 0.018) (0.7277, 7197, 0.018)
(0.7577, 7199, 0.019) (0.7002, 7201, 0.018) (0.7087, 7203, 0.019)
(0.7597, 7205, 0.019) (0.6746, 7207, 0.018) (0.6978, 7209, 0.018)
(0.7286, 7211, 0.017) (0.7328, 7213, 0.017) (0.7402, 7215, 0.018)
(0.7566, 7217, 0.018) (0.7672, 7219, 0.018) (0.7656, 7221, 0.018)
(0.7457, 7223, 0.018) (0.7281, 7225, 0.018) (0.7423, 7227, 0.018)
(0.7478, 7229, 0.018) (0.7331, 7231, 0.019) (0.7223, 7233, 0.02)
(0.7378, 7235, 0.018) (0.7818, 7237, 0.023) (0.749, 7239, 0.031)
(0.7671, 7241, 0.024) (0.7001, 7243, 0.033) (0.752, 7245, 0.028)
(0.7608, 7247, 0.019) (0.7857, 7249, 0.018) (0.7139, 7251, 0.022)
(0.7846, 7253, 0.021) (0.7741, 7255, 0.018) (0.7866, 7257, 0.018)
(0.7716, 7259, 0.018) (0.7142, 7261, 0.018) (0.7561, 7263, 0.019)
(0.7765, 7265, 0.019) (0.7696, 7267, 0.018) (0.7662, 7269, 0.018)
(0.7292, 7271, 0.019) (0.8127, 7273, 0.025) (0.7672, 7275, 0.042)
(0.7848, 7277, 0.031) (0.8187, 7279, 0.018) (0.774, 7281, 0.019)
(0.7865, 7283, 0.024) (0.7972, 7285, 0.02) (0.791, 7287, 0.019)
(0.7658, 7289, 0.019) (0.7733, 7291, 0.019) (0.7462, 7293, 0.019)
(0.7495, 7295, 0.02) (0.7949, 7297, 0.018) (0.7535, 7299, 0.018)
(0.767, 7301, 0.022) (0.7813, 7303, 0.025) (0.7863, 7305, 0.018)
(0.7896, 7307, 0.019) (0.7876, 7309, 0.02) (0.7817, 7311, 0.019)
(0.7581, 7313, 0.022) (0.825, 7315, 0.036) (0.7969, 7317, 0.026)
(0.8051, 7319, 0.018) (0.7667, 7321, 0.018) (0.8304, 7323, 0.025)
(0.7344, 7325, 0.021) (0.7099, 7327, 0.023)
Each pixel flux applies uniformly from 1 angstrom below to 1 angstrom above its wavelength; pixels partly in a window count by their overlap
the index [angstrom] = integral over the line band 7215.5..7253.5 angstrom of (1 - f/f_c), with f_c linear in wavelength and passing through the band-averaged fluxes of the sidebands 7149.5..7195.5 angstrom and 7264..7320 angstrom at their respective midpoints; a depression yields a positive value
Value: 0.3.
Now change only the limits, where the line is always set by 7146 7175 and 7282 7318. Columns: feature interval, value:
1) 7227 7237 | 0.12 angstrom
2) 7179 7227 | 0.32 angstrom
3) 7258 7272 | 0.17 angstrom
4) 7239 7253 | 0.12 angstrom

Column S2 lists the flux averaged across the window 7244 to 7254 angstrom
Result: 0.759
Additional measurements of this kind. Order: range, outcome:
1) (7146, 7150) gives 0.639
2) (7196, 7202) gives 0.729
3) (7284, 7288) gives 0.794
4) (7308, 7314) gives 0.776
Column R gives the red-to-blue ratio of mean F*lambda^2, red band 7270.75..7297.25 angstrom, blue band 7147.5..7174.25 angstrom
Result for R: 1.11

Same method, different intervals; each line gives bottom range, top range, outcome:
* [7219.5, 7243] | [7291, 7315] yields 1.06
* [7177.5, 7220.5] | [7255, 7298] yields 1.08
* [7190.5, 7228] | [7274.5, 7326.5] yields 1.09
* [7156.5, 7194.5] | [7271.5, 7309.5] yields 1.10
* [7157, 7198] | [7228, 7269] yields 1.05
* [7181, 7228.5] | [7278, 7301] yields 1.09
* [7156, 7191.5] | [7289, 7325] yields 1.11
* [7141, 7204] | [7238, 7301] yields 1.09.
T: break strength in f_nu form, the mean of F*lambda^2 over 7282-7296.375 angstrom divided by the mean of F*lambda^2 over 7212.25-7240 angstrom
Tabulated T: 1.05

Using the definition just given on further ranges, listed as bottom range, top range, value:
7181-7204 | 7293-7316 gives 1.10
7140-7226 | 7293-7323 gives 1.11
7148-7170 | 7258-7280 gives 1.10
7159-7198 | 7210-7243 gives 1.03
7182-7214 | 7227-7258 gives 1.05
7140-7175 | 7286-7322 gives 1.13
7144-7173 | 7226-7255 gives 1.06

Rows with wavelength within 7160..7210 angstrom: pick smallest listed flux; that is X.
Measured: 0.6746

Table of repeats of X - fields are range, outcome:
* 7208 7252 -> 0.6978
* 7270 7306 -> 0.7292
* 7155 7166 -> 0.7043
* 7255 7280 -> 0.7142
